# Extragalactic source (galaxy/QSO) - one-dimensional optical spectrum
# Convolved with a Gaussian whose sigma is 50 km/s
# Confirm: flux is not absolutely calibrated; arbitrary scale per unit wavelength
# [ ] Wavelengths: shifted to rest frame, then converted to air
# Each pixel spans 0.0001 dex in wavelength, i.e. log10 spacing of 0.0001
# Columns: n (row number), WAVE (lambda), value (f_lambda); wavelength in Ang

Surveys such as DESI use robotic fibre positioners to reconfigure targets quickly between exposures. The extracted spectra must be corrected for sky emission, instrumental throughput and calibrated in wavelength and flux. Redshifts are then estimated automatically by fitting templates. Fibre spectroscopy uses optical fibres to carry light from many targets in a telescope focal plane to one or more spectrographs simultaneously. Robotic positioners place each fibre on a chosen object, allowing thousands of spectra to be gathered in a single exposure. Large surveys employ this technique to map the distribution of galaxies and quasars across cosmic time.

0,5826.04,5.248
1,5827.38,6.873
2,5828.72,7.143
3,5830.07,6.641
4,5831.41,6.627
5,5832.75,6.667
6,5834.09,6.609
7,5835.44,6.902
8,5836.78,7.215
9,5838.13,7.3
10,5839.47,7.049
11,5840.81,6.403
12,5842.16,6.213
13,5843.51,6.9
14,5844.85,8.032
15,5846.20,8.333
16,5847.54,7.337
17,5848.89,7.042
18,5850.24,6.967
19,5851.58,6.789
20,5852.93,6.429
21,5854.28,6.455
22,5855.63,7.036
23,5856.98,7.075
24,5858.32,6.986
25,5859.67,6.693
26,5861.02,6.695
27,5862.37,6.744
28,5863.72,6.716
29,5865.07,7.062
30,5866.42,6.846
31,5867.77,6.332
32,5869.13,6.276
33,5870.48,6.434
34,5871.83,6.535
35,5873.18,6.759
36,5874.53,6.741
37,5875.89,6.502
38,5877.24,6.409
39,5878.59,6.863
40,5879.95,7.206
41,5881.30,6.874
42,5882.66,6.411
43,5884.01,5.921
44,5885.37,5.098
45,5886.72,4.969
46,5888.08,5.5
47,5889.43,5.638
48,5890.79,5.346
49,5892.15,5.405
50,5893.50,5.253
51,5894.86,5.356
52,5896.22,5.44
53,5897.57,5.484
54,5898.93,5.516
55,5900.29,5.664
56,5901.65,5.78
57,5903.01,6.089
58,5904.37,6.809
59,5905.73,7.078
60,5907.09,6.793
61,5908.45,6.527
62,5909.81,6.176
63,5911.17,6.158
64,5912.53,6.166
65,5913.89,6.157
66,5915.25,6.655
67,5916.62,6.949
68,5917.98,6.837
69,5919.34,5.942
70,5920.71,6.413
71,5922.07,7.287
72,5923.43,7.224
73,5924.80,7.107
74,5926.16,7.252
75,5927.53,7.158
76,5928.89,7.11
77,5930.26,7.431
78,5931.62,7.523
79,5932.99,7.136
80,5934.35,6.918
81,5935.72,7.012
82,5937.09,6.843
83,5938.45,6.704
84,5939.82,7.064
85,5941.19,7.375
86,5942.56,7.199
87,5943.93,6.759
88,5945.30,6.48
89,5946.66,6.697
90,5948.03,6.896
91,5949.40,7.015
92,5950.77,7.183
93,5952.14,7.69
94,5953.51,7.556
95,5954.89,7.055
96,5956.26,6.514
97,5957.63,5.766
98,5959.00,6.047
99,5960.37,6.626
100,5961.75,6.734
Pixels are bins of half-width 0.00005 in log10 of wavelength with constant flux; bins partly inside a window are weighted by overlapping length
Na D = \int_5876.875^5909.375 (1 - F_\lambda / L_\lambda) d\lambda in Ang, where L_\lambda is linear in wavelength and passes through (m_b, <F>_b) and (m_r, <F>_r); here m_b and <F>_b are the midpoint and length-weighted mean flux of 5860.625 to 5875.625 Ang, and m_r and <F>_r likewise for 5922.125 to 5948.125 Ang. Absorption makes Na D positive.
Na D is 3.9 Ang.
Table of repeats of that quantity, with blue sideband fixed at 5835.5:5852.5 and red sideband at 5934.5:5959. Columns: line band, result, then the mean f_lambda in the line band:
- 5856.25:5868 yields 0.44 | 6.82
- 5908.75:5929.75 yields 0.76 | 6.71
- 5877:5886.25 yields 0.89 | 6.37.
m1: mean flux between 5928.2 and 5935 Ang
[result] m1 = 7.23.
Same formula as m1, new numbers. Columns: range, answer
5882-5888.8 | 5.58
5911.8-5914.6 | 6.18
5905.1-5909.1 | 6.8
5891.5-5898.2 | 5.39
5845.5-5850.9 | 7.42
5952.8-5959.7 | 6.59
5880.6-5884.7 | 6.4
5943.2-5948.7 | 6.72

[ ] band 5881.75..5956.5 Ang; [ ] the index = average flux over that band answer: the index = 6.51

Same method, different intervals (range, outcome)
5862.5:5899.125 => 6.12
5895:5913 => 6.11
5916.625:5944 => 7.02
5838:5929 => 6.5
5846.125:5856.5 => 6.97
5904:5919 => 6.56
